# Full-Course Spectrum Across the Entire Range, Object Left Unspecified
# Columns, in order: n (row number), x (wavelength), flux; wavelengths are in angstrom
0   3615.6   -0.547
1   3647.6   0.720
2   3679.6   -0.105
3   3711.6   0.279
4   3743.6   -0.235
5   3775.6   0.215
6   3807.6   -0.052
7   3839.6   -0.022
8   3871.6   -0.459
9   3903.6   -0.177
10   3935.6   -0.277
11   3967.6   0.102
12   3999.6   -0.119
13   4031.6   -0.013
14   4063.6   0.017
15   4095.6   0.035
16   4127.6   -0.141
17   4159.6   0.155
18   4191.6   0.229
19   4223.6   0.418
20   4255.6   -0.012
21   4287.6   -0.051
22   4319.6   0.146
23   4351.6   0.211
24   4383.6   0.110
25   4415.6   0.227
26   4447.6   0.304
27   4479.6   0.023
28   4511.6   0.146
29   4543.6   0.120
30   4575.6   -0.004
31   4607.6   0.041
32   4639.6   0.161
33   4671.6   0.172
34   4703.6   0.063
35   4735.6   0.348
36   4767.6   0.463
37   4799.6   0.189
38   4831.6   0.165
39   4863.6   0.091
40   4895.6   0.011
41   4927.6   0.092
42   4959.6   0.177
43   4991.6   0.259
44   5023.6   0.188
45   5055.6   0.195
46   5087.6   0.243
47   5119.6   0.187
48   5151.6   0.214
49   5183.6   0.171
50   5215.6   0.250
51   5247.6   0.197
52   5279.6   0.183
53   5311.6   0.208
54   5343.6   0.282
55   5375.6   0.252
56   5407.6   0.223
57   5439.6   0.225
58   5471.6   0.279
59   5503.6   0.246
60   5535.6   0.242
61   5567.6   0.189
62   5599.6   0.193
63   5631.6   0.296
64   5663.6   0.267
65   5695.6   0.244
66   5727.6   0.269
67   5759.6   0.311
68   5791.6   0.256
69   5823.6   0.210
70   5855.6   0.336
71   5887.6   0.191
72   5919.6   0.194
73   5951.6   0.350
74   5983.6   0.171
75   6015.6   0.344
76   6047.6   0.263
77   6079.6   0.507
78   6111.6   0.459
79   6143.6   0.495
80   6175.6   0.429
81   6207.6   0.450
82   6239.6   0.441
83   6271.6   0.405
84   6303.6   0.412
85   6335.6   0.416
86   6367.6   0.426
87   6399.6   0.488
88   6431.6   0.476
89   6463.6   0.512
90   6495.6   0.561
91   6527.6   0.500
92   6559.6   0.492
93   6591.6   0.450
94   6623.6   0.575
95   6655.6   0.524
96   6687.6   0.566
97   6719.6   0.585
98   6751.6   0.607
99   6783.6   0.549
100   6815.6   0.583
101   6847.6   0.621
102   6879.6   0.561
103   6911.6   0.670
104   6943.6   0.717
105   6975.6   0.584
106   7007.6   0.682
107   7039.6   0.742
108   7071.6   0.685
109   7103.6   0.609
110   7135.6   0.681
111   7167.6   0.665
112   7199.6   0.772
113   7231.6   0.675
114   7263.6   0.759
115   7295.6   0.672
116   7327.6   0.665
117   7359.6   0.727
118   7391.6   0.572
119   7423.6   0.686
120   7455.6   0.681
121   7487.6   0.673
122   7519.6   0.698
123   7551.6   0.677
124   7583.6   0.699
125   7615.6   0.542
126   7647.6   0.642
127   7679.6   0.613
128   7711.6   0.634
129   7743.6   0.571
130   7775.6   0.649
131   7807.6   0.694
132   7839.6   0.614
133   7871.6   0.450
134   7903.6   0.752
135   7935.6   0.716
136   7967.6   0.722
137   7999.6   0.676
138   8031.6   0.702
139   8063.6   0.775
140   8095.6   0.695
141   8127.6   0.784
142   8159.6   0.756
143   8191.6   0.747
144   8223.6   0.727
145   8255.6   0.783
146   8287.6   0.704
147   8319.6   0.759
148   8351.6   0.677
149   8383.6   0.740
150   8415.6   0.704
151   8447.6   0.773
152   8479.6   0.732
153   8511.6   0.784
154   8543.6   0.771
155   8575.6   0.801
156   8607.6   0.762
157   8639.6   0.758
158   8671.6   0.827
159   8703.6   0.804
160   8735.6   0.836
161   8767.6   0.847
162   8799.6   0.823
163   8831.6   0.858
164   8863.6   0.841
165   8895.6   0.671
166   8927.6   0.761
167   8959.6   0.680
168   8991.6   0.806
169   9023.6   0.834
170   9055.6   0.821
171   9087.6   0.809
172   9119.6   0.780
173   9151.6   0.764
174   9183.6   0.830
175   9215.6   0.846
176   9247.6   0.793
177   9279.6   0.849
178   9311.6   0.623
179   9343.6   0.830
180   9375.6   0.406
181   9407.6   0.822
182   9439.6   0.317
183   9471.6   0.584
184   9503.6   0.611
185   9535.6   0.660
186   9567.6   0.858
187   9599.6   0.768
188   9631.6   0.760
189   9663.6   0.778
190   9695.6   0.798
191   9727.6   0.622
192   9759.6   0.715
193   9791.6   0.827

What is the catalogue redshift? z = 0.520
